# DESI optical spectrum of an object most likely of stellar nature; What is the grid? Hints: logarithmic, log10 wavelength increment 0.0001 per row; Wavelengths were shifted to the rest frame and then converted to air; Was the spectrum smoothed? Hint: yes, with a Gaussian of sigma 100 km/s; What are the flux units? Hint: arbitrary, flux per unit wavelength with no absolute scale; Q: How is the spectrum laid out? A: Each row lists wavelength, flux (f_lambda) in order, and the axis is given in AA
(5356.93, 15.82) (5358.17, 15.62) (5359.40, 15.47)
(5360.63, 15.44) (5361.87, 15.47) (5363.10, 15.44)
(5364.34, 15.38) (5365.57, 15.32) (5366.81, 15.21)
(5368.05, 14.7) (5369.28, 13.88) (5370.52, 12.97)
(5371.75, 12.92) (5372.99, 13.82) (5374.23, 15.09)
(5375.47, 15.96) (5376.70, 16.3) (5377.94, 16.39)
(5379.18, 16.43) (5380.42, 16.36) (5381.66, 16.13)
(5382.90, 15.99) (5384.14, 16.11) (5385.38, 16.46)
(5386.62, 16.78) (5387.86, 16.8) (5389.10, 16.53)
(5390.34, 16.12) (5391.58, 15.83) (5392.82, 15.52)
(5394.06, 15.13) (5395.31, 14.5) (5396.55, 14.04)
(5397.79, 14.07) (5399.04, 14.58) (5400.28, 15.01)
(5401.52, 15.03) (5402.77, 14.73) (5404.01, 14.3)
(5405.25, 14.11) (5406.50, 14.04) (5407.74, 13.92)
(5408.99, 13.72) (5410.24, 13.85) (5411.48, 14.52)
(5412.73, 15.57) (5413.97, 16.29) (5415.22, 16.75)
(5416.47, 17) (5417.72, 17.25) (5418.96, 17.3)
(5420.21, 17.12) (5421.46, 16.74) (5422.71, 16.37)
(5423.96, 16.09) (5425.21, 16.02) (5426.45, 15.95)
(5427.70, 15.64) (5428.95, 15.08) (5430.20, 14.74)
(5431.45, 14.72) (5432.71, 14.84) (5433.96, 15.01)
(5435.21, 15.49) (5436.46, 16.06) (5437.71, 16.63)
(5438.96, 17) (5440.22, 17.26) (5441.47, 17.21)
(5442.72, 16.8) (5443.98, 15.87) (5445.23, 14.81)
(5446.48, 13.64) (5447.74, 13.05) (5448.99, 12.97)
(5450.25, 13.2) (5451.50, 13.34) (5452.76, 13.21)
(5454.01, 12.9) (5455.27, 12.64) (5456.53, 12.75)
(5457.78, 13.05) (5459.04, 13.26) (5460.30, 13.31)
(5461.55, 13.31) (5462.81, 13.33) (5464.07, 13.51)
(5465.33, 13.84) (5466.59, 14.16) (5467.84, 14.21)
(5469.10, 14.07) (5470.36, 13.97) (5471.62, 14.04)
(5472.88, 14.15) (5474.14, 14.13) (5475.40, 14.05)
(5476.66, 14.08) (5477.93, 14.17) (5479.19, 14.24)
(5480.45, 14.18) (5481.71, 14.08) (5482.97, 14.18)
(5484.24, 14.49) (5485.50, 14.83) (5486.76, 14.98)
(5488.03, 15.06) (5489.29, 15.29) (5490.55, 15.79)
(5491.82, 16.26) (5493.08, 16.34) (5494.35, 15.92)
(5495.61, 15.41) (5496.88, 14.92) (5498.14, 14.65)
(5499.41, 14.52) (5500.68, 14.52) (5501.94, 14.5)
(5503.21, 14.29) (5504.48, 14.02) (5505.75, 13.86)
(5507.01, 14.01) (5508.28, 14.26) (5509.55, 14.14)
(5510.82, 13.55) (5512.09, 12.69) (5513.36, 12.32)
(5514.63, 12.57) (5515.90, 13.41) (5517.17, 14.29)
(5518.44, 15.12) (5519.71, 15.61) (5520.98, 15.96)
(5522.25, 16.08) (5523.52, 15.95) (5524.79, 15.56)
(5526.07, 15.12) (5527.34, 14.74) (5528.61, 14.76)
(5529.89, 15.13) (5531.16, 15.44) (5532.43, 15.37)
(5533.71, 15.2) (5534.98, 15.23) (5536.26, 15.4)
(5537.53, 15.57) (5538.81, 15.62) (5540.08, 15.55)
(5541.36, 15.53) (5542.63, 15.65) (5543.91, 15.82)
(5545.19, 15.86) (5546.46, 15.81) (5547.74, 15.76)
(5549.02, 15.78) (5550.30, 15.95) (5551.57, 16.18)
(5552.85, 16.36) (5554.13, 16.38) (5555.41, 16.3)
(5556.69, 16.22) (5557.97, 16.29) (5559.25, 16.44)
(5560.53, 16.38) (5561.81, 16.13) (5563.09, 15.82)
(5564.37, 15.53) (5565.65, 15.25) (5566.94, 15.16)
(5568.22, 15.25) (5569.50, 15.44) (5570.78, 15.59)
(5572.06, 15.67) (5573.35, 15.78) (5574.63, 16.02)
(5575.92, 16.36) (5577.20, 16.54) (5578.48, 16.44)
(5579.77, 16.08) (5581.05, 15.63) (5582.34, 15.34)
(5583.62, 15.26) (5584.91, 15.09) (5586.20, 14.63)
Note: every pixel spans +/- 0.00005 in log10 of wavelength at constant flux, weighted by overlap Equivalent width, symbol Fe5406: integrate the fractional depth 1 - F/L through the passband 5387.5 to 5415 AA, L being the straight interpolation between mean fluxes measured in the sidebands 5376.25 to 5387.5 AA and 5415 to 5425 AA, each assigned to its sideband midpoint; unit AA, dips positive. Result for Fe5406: 2.7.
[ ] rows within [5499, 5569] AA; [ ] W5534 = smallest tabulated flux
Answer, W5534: 12.32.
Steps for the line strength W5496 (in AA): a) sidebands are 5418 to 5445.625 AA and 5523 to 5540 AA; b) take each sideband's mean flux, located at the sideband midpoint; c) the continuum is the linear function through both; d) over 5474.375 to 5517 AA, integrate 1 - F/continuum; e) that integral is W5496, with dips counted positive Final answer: 3.2 AA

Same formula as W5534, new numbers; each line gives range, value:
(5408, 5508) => 12.64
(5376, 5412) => 13.72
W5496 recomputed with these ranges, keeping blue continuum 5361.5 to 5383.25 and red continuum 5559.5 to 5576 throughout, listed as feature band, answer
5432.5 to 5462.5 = 1.81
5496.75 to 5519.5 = 2.29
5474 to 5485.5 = 0.94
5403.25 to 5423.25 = -0.31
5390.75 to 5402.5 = 0.30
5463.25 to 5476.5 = 1.24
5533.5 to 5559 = -0.30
